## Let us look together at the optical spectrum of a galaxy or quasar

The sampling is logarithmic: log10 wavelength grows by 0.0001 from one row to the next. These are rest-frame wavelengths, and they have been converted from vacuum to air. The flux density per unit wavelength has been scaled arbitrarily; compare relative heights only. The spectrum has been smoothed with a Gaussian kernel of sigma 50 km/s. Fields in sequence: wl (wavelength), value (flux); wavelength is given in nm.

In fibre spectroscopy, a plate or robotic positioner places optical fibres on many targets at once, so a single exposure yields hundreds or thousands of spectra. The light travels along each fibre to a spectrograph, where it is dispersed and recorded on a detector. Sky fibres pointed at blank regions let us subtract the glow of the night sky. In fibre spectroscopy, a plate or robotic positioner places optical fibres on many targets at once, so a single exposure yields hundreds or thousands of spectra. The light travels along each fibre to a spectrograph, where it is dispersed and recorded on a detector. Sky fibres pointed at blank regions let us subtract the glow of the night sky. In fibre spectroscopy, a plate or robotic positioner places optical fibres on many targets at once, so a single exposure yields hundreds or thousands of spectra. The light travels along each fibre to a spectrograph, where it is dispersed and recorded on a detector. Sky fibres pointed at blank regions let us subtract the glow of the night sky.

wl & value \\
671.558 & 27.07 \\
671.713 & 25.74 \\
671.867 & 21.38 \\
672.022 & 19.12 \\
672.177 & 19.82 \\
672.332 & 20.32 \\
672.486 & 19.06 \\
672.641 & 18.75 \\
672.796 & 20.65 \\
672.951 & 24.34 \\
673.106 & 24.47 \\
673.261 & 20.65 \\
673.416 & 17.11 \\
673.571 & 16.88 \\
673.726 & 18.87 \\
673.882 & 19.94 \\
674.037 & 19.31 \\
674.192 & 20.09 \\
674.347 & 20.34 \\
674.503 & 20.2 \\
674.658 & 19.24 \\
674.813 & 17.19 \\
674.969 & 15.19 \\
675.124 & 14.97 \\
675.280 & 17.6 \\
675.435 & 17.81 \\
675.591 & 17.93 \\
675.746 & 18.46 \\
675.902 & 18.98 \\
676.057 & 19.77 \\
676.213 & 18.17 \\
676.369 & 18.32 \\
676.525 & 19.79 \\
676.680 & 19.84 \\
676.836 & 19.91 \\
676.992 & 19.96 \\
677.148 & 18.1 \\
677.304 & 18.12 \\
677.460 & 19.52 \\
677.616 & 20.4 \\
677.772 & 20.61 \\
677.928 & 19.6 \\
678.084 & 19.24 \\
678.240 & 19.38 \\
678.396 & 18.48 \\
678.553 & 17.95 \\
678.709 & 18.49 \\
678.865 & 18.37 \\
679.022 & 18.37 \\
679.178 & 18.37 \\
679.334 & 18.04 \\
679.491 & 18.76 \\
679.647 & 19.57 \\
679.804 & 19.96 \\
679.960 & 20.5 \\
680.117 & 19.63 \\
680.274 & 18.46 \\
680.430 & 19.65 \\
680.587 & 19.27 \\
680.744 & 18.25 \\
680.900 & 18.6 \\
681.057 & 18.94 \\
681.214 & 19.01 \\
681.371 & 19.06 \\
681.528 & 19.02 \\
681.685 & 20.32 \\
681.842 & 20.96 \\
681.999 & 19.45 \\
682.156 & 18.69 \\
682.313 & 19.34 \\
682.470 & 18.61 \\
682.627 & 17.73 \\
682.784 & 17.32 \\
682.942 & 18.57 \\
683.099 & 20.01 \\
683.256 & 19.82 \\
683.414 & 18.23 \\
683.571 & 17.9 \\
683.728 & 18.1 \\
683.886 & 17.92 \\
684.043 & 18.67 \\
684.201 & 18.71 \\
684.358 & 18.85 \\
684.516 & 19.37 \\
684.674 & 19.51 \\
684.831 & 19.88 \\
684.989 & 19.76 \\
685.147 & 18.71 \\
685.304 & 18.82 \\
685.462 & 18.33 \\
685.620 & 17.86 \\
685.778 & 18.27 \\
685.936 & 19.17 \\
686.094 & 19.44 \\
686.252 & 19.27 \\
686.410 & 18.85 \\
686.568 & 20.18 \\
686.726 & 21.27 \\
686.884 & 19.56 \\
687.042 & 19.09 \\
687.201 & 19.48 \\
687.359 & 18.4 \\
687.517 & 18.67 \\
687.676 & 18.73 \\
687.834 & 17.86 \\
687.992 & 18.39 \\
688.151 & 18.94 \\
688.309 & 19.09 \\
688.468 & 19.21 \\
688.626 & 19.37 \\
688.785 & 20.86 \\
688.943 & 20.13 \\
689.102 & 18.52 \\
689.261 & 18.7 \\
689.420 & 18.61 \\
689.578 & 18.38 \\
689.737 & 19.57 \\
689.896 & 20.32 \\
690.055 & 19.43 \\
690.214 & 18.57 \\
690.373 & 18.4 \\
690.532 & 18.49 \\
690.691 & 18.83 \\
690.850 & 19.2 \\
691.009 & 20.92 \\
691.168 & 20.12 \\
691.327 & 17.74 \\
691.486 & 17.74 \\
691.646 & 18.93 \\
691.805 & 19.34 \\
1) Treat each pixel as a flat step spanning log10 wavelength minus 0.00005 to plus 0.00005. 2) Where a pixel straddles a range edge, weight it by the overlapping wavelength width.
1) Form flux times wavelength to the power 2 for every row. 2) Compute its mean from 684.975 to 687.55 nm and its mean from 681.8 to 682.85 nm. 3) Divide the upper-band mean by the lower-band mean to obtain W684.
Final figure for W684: 1.0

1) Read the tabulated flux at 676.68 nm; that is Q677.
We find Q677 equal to 19.84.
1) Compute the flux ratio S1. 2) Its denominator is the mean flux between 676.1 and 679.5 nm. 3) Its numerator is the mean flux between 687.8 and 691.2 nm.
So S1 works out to 1.01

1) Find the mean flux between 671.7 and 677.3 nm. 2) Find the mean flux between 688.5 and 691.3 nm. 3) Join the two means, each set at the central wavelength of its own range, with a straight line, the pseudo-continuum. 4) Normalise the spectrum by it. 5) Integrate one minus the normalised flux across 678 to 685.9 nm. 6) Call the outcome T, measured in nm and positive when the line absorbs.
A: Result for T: 0.16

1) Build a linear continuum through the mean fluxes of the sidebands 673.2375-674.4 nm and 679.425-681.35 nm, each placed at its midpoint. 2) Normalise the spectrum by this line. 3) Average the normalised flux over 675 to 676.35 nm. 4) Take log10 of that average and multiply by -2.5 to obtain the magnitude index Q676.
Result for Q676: 0.07 mag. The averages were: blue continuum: 19.1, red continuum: 19.2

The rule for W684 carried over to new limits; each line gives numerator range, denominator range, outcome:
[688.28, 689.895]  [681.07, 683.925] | 1.04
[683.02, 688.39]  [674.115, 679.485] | 1.04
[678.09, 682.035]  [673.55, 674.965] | 1.02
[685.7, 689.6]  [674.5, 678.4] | 1.06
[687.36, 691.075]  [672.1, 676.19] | 1.04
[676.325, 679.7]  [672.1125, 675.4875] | 1.00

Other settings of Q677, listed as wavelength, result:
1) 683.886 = 17.92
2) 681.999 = 19.45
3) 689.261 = 18.7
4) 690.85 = 19.2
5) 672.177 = 19.82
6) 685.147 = 18.71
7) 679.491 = 18.76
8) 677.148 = 18.1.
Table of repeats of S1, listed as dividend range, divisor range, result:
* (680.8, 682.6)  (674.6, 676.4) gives 1.08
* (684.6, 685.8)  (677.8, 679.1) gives 1.01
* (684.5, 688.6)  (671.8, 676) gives 0.99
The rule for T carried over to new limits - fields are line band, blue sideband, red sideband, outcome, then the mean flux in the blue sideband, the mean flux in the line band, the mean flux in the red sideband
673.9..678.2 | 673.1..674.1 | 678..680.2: 0.056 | 19.3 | 18.9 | 18.9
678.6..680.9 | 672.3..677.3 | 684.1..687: 0.024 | 19.1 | 19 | 19.2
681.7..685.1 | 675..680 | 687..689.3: -0.003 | 18.8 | 18.9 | 19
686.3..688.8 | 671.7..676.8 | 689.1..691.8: -0.020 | 19.3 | 19.2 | 19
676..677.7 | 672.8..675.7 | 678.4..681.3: -0.026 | 19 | 19.3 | 18.9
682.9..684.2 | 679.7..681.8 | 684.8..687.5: 0.039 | 19.3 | 18.7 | 19.2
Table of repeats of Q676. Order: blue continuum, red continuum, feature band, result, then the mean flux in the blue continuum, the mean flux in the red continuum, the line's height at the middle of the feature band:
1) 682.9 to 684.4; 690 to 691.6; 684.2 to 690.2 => -0.019 mag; 18.7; 18.9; 18.8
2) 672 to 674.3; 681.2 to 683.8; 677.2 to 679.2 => 0.024 mag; 20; 19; 19.4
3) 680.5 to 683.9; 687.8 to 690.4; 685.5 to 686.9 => -0.015 mag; 18.9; 19.1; 19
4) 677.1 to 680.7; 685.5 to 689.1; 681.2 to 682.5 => -0.018 mag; 19.1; 19.2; 19.1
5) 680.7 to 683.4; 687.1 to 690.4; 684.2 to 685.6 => -0.003 mag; 19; 19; 19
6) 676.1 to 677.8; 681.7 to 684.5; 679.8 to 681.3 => -0.010 mag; 19.3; 18.8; 19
